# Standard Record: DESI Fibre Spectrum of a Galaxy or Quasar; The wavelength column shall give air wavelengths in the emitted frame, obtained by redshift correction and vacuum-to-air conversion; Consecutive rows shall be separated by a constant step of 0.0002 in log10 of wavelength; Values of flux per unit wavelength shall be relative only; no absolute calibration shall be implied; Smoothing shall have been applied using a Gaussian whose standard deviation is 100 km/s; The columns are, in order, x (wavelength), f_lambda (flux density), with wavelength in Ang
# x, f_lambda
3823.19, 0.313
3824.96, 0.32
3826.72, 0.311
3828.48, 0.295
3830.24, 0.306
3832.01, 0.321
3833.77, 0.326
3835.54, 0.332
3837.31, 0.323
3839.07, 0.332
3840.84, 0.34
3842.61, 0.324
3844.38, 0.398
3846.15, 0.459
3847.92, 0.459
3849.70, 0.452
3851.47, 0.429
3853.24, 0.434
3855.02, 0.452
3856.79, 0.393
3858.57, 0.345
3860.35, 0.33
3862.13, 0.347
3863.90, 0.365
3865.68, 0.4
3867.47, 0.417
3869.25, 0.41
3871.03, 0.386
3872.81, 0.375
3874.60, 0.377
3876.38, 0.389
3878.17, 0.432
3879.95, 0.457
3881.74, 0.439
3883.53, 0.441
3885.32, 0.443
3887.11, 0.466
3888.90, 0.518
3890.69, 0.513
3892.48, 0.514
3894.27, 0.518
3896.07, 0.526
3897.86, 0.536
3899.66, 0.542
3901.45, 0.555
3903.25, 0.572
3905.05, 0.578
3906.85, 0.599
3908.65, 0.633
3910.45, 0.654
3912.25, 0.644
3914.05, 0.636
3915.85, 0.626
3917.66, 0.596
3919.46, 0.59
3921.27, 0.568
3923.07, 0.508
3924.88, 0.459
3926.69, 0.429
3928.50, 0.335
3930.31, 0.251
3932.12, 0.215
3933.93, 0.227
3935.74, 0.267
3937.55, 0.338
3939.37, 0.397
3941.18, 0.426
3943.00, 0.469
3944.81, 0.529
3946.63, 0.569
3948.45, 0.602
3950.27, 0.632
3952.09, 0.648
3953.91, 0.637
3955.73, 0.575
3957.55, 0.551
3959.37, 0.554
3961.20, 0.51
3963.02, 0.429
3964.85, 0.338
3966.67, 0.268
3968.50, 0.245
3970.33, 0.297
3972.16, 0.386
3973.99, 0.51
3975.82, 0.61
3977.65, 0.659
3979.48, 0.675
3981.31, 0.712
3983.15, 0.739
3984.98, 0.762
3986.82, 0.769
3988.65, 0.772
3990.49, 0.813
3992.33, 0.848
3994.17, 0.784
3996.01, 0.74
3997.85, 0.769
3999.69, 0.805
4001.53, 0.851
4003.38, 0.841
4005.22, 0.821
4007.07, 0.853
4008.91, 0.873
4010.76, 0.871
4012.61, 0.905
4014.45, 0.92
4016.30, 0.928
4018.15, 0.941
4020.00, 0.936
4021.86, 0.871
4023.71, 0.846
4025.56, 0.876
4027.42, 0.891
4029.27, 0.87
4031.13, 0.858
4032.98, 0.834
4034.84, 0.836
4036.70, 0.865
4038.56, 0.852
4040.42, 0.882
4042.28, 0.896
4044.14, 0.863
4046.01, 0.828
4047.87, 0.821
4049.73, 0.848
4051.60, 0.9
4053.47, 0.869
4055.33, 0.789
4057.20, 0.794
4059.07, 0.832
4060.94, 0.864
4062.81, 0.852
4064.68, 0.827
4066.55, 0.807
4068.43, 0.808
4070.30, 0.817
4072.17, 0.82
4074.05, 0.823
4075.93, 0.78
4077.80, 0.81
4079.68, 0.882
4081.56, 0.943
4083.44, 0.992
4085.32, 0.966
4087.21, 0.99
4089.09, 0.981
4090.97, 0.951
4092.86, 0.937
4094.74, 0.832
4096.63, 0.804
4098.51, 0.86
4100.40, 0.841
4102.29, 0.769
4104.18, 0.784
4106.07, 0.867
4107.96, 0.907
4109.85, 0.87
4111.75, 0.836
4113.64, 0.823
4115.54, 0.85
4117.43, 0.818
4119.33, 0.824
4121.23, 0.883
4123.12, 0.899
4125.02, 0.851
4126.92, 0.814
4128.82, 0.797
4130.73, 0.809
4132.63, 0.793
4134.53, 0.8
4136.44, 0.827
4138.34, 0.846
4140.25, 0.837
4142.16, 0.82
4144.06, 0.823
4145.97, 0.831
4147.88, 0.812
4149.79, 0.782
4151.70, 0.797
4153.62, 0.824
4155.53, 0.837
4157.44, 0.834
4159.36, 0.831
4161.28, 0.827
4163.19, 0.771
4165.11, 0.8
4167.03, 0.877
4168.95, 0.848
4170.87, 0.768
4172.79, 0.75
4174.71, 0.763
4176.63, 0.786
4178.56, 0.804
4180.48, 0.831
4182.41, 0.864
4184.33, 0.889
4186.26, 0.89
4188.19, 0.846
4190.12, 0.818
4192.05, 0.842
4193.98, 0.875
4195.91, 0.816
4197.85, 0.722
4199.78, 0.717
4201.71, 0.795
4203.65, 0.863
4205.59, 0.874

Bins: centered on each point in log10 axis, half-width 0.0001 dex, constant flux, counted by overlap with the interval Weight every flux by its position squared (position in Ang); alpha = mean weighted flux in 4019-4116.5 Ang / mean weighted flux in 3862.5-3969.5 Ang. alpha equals 2.0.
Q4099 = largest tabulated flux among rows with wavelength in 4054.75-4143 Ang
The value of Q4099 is 0.992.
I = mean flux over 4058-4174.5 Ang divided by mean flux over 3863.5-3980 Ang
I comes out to 1.75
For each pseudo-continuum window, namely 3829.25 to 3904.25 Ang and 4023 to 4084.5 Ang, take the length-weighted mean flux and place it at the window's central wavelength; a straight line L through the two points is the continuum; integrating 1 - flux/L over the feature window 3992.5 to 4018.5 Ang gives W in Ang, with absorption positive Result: -3.8 Ang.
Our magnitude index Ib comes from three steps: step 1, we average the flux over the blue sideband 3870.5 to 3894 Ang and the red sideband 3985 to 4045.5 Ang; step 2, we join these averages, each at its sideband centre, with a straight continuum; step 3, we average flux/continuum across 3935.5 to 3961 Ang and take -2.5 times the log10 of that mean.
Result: 0.24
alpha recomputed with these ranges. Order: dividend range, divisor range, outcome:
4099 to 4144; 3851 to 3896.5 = 2.21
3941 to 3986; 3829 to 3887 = 1.45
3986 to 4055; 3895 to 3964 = 1.75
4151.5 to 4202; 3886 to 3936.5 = 1.85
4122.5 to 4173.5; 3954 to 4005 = 1.42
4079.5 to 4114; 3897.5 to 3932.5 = 1.83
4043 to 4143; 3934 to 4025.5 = 1.37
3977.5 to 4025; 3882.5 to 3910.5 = 1.62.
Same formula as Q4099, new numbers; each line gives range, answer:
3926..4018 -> 0.928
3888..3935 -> 0.654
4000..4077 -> 0.941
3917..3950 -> 0.602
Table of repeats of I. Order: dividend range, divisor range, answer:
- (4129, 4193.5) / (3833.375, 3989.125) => 1.72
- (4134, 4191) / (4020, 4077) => 0.97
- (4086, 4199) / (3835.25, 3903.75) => 1.94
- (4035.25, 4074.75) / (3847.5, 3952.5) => 1.80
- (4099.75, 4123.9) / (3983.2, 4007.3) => 1.06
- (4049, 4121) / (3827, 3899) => 2.10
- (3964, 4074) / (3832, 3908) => 1.80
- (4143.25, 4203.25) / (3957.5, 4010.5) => 1.25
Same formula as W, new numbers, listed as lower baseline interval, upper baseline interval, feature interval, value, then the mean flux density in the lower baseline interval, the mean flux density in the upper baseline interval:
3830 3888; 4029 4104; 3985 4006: -3.01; 0.392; 0.859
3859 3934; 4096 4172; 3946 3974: 4.10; 0.474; 0.827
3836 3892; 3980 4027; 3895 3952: 7.68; 0.408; 0.833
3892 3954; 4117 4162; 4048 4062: -2.79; 0.507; 0.826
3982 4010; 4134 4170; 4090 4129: -1.56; 0.802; 0.822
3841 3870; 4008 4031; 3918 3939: 7.75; 0.399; 0.893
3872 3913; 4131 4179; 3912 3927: -0.65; 0.51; 0.812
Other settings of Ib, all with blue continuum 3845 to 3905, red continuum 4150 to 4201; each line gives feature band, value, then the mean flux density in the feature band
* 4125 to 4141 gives -0.073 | 0.817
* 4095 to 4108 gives -0.144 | 0.828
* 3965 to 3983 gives 0.167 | 0.489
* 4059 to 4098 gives -0.245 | 0.873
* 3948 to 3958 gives -0.128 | 0.61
